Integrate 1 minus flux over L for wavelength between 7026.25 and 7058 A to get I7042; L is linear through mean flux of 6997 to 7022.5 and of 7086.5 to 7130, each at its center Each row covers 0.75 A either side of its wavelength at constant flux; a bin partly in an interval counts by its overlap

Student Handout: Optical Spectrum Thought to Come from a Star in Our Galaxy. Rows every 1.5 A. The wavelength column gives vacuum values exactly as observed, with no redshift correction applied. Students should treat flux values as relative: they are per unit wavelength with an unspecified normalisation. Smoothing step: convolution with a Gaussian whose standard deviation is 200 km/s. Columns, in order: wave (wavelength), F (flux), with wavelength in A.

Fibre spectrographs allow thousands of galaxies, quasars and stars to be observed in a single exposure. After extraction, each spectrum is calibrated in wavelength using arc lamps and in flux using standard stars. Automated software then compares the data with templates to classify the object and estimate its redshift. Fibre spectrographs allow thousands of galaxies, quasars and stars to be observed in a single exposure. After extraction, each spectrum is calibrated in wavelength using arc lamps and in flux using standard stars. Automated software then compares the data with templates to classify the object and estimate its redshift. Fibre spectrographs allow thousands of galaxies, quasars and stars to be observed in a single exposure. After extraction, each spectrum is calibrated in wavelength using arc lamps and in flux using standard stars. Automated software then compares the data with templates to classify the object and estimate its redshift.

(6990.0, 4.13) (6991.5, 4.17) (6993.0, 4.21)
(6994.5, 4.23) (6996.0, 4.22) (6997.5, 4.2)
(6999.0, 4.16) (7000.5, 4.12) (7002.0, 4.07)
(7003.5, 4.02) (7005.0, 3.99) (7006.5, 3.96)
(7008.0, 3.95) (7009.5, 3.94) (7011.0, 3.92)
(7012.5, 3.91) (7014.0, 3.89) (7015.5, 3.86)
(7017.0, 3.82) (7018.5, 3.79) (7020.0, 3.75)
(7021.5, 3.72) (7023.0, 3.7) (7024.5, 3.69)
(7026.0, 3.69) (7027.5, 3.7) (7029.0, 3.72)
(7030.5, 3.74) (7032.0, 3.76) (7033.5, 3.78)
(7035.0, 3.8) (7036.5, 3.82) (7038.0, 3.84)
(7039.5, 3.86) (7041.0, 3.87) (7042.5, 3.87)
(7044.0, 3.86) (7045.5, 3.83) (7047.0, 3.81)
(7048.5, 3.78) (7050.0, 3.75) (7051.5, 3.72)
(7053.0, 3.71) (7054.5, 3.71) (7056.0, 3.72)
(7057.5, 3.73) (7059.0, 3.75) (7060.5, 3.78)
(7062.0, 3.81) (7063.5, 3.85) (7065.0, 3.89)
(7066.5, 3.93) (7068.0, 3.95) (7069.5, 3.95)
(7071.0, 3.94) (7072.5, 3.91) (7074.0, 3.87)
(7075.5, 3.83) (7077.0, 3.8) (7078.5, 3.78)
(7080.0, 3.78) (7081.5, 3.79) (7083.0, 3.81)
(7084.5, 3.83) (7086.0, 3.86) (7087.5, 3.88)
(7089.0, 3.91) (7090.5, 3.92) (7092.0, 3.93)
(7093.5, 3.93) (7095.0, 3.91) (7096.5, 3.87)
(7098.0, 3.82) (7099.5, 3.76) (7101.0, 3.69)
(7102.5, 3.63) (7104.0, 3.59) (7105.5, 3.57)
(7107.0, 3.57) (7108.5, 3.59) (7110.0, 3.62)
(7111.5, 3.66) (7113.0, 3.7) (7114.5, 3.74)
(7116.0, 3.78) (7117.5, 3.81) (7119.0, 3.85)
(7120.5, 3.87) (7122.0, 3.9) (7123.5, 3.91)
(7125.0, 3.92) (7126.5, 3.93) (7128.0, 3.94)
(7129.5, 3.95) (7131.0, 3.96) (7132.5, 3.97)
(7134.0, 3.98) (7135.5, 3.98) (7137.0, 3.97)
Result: 0.9 A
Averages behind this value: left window 3.94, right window 3.8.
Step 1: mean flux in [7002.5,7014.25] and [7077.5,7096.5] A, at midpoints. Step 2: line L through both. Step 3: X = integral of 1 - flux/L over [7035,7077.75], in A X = 0.8 A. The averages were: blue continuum 3.95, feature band 3.83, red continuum 3.86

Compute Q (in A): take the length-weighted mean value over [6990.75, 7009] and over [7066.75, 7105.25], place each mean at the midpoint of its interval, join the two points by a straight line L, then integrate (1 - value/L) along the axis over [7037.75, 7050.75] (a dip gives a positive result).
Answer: 0.4 A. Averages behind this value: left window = 4.11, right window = 3.84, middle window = 3.83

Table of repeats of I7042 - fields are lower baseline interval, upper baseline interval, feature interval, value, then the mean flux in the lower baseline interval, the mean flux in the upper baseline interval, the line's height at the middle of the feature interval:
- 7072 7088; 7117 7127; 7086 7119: 0.84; 3.83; 3.89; 3.86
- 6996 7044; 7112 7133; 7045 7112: 1.34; 3.87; 3.87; 3.87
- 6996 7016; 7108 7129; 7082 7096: -0.09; 4.01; 3.81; 3.86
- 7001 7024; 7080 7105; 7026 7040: 0.34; 3.89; 3.82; 3.87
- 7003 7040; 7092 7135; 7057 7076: -0.24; 3.82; 3.8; 3.81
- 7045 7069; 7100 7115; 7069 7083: -0.41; 3.8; 3.64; 3.74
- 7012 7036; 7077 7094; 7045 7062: 0.24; 3.77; 3.85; 3.81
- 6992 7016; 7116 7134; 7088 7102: 0.30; 4.04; 3.91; 3.94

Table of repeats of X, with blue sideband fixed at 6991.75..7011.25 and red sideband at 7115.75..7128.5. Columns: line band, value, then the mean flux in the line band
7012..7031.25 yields 1.3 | 3.77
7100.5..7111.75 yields 0.9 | 3.61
